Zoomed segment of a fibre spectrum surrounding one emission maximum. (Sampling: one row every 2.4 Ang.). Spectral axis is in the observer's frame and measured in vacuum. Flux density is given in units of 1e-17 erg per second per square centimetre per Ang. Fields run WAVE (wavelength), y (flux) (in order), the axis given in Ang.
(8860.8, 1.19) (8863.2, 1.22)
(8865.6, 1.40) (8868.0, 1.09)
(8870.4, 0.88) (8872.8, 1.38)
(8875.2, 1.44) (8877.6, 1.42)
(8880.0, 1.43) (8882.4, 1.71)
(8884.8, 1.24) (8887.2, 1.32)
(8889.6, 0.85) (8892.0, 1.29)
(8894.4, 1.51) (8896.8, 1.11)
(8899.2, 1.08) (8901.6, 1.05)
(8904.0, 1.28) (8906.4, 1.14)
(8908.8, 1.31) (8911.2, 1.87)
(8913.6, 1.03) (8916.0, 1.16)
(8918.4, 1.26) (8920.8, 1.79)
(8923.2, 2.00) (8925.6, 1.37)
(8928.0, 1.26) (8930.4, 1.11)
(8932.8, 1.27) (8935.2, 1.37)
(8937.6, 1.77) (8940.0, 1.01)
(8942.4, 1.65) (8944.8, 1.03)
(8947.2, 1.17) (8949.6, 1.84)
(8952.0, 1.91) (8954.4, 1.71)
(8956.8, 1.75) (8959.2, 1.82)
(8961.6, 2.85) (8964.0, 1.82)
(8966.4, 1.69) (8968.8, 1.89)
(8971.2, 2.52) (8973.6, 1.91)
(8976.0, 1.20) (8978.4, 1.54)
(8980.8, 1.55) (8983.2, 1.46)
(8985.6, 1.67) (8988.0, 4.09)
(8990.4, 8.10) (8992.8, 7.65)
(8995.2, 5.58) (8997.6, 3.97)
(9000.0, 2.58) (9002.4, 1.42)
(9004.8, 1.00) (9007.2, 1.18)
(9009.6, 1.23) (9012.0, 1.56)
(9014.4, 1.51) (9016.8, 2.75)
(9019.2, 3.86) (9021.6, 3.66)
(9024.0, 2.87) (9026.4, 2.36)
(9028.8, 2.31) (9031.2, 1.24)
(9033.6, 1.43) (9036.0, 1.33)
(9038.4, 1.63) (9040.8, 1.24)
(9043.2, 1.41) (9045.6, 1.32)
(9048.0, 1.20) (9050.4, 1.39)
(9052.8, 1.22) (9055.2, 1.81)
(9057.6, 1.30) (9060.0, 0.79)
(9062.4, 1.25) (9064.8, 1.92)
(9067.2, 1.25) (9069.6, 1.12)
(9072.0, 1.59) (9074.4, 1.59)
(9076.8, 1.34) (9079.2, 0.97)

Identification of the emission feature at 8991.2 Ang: H-alpha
